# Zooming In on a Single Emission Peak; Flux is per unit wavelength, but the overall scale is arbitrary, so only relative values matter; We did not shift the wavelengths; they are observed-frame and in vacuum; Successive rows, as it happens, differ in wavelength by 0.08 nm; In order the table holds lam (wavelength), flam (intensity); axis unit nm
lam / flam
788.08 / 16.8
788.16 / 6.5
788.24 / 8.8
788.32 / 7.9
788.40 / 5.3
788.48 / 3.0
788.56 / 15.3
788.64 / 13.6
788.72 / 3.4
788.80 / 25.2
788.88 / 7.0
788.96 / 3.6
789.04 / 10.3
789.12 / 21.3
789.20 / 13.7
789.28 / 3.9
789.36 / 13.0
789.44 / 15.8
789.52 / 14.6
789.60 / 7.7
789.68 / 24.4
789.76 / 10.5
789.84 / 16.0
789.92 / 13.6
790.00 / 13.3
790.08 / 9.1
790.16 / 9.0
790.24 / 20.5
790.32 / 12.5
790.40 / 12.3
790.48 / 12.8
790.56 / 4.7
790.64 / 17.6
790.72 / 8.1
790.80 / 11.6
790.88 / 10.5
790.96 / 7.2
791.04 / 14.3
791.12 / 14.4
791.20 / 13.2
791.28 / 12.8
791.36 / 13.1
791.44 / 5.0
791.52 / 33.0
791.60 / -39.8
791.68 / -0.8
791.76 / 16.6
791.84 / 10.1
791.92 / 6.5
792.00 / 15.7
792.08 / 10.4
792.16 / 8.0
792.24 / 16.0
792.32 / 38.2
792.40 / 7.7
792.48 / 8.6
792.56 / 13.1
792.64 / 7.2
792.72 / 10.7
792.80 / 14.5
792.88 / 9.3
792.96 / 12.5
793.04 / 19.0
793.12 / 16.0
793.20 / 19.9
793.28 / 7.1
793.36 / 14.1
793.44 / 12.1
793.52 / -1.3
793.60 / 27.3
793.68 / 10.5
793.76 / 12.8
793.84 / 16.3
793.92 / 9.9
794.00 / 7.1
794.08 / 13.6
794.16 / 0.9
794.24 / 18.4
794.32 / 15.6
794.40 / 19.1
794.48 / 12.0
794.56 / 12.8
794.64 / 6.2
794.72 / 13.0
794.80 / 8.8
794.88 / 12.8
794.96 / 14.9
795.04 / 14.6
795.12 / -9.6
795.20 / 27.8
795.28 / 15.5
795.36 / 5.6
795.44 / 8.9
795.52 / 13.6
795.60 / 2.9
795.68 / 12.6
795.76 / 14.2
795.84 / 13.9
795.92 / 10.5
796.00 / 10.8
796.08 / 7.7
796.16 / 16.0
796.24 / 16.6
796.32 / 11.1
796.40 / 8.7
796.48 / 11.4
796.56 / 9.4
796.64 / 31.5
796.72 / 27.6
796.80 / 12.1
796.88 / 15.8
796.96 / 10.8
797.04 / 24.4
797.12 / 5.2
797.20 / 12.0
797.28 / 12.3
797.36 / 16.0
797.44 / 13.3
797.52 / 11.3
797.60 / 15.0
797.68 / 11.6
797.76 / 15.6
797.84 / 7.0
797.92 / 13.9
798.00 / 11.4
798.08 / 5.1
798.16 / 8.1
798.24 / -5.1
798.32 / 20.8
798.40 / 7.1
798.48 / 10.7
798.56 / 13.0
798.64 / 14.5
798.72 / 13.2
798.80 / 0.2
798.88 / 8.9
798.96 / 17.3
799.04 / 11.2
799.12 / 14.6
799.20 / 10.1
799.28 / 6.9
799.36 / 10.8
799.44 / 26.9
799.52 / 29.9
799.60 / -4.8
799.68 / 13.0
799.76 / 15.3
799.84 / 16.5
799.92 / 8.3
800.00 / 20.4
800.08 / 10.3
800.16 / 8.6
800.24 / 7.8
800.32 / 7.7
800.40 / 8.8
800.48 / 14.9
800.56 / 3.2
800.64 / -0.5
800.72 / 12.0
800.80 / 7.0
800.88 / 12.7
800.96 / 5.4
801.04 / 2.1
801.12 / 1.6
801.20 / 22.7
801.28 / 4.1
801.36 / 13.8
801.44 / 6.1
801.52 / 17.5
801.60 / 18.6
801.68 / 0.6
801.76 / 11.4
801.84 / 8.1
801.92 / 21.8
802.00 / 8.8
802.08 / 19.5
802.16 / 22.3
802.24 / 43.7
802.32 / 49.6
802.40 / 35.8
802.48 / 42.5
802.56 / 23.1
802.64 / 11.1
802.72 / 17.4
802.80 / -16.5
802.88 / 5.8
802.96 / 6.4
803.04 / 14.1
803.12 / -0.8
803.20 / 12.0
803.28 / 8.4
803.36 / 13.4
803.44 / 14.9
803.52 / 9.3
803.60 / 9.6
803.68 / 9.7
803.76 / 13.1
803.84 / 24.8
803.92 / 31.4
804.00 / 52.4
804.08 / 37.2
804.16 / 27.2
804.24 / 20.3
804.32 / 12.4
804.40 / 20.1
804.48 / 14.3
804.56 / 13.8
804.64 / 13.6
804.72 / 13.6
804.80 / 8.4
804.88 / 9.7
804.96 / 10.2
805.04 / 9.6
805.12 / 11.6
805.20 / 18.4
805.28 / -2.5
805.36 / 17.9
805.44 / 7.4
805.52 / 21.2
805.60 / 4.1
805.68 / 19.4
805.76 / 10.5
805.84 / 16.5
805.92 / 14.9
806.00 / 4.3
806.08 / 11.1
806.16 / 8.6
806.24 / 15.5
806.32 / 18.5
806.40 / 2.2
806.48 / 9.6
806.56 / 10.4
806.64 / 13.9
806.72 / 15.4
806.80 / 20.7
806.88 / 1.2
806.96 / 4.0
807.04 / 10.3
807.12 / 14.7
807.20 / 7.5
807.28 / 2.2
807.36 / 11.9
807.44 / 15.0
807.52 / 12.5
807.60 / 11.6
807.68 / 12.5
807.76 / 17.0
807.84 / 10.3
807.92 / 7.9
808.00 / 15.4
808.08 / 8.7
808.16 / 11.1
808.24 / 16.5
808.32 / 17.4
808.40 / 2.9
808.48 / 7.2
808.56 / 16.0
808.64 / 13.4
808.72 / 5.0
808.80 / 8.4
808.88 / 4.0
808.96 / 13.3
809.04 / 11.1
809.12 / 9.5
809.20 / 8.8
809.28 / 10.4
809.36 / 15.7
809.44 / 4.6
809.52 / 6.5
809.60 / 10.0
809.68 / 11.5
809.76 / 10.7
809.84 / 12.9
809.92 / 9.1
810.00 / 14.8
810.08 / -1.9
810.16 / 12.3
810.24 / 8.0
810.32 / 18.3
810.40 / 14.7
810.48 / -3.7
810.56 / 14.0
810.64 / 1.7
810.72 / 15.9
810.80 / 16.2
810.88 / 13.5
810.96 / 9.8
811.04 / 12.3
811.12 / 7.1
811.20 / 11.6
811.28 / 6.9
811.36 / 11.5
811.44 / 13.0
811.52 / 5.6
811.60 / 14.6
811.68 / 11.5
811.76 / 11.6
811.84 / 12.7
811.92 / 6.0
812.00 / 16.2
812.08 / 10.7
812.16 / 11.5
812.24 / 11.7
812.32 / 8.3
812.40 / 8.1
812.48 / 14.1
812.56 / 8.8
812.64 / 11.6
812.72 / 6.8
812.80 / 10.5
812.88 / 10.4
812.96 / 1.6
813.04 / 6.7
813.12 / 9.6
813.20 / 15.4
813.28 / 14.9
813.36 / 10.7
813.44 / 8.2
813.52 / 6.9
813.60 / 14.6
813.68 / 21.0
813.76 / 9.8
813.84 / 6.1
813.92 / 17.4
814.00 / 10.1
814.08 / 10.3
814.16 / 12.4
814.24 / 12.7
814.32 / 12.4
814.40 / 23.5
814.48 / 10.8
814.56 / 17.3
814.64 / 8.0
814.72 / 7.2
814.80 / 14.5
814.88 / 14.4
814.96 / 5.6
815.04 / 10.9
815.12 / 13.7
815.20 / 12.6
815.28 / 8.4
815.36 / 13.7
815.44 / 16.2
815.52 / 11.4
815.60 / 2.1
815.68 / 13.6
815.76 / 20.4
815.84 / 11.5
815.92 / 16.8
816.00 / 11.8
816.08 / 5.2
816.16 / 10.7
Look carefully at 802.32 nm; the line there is [S II]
